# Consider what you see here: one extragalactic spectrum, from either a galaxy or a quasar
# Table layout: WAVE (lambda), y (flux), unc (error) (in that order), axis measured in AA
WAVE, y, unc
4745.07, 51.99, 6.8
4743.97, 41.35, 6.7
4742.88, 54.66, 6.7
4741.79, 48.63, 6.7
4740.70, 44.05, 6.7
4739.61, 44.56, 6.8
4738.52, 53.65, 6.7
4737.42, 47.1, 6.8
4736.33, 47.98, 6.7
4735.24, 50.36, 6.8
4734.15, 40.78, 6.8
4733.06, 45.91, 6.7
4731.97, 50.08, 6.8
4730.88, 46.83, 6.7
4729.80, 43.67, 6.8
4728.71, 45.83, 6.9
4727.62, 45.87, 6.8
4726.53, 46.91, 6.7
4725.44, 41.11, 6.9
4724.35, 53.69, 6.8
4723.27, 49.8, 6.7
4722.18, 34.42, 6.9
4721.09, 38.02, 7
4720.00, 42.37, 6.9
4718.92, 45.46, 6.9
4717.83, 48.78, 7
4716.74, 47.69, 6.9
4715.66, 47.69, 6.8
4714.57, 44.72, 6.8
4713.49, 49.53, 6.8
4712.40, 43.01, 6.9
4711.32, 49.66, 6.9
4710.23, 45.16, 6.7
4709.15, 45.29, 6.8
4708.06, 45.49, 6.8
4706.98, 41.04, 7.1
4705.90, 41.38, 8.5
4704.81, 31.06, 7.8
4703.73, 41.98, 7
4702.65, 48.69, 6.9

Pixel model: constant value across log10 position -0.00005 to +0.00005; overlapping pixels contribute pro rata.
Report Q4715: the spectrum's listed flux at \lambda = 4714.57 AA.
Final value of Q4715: 44.72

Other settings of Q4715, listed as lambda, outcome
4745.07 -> 51.99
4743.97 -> 41.35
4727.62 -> 45.87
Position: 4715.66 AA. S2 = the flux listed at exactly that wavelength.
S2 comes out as 47.69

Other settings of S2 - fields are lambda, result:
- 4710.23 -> 45.16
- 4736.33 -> 47.98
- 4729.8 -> 43.67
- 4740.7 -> 44.05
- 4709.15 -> 45.29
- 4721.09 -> 38.02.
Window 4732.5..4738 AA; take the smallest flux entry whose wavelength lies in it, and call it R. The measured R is 40.78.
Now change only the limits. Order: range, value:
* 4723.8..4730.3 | 41.11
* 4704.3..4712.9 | 31.06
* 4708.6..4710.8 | 45.16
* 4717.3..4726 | 34.42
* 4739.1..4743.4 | 44.05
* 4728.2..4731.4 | 43.67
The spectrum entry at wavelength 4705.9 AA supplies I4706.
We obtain 41.38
